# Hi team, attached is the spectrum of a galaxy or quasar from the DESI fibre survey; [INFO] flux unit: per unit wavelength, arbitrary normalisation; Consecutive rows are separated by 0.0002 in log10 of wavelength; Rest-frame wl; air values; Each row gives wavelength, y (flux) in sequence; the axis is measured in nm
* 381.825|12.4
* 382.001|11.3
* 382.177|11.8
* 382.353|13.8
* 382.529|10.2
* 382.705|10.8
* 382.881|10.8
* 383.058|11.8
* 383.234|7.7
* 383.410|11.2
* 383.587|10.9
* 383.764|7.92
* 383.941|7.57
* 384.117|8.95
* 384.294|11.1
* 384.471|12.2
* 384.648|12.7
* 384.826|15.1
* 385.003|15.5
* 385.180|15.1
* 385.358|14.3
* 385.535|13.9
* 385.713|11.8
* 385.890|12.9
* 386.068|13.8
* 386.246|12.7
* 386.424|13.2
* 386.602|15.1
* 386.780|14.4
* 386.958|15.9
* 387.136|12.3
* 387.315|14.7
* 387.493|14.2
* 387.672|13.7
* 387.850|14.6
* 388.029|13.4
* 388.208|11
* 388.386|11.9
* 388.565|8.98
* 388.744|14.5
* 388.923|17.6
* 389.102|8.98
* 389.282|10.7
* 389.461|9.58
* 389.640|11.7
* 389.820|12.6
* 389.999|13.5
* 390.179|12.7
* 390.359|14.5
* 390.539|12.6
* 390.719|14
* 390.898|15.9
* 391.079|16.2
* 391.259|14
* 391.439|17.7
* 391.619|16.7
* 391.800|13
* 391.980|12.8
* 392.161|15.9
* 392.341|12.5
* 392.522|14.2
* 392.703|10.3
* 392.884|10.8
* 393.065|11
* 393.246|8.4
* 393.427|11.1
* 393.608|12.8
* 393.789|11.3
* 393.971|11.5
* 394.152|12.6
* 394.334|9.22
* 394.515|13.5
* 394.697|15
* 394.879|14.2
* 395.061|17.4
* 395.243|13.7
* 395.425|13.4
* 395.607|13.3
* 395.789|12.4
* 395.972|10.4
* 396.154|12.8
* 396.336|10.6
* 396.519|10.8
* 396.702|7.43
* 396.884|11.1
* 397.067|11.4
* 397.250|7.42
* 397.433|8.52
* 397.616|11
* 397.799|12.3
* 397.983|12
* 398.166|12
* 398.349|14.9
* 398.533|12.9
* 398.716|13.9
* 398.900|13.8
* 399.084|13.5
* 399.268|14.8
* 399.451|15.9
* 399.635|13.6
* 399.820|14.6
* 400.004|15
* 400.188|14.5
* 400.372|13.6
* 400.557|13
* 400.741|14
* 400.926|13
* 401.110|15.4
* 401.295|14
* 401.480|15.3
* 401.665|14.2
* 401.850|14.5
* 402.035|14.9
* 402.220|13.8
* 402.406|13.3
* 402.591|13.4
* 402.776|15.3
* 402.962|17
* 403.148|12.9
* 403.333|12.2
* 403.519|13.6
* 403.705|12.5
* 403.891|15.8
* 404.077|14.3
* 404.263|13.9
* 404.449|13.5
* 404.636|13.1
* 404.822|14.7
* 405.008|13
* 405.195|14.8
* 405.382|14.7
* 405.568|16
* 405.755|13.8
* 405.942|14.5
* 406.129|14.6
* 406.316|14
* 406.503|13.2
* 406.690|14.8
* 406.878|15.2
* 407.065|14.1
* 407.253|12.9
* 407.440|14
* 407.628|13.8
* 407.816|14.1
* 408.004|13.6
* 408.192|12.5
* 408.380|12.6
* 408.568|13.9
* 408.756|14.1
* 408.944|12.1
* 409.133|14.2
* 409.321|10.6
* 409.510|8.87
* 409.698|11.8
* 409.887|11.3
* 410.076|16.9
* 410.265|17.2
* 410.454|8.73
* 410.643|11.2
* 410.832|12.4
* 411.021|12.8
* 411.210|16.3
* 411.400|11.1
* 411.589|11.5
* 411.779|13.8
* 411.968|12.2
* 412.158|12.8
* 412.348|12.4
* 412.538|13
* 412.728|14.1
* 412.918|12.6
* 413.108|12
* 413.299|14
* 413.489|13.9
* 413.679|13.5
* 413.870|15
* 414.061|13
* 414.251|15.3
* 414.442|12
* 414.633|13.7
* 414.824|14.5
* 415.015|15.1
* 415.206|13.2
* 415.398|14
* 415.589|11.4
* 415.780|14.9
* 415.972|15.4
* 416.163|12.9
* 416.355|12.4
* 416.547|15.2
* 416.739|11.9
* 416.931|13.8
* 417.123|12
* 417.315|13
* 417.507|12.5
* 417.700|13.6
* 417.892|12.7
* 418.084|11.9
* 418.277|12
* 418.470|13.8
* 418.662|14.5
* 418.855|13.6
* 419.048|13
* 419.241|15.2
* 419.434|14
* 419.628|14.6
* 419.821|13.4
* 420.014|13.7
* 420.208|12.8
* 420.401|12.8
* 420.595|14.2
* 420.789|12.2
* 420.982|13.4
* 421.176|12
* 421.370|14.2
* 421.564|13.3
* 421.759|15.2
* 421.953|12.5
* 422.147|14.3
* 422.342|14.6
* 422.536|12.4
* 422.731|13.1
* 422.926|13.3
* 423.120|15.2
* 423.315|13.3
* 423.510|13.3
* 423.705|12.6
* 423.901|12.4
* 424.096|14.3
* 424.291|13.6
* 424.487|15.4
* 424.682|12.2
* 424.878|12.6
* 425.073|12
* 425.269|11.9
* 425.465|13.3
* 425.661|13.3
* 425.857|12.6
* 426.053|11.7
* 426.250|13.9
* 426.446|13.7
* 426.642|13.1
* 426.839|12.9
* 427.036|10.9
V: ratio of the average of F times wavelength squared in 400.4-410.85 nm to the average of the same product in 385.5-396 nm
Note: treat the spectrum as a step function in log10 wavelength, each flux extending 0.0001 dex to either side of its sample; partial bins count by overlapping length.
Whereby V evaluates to 1.13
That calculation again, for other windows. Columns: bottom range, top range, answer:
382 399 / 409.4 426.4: 1.21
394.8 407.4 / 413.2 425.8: 1.09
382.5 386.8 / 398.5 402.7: 1.27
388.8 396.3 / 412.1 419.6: 1.16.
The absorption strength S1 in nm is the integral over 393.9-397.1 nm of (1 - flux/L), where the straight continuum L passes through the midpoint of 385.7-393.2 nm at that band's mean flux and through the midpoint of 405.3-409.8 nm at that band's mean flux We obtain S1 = 0.256 nm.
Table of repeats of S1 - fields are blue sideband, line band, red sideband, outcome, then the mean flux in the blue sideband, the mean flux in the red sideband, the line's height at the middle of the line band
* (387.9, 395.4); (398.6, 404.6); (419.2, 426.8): -0.49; 12.9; 13.4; 13.1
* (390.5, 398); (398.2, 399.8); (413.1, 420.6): -0.18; 12.5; 13.5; 12.7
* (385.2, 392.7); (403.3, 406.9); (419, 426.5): -0.18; 13.5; 13.4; 13.4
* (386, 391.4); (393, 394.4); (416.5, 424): 0.24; 13.3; 13.4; 13.3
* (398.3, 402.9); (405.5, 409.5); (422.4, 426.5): 0.08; 14.2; 13.2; 13.9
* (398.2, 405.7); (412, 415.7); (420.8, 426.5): 0.07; 14.2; 13.3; 13.7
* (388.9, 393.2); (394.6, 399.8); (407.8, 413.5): 0.21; 13.2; 12.8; 13.1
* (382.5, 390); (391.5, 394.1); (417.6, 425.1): 0.04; 12.4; 13.4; 12.6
